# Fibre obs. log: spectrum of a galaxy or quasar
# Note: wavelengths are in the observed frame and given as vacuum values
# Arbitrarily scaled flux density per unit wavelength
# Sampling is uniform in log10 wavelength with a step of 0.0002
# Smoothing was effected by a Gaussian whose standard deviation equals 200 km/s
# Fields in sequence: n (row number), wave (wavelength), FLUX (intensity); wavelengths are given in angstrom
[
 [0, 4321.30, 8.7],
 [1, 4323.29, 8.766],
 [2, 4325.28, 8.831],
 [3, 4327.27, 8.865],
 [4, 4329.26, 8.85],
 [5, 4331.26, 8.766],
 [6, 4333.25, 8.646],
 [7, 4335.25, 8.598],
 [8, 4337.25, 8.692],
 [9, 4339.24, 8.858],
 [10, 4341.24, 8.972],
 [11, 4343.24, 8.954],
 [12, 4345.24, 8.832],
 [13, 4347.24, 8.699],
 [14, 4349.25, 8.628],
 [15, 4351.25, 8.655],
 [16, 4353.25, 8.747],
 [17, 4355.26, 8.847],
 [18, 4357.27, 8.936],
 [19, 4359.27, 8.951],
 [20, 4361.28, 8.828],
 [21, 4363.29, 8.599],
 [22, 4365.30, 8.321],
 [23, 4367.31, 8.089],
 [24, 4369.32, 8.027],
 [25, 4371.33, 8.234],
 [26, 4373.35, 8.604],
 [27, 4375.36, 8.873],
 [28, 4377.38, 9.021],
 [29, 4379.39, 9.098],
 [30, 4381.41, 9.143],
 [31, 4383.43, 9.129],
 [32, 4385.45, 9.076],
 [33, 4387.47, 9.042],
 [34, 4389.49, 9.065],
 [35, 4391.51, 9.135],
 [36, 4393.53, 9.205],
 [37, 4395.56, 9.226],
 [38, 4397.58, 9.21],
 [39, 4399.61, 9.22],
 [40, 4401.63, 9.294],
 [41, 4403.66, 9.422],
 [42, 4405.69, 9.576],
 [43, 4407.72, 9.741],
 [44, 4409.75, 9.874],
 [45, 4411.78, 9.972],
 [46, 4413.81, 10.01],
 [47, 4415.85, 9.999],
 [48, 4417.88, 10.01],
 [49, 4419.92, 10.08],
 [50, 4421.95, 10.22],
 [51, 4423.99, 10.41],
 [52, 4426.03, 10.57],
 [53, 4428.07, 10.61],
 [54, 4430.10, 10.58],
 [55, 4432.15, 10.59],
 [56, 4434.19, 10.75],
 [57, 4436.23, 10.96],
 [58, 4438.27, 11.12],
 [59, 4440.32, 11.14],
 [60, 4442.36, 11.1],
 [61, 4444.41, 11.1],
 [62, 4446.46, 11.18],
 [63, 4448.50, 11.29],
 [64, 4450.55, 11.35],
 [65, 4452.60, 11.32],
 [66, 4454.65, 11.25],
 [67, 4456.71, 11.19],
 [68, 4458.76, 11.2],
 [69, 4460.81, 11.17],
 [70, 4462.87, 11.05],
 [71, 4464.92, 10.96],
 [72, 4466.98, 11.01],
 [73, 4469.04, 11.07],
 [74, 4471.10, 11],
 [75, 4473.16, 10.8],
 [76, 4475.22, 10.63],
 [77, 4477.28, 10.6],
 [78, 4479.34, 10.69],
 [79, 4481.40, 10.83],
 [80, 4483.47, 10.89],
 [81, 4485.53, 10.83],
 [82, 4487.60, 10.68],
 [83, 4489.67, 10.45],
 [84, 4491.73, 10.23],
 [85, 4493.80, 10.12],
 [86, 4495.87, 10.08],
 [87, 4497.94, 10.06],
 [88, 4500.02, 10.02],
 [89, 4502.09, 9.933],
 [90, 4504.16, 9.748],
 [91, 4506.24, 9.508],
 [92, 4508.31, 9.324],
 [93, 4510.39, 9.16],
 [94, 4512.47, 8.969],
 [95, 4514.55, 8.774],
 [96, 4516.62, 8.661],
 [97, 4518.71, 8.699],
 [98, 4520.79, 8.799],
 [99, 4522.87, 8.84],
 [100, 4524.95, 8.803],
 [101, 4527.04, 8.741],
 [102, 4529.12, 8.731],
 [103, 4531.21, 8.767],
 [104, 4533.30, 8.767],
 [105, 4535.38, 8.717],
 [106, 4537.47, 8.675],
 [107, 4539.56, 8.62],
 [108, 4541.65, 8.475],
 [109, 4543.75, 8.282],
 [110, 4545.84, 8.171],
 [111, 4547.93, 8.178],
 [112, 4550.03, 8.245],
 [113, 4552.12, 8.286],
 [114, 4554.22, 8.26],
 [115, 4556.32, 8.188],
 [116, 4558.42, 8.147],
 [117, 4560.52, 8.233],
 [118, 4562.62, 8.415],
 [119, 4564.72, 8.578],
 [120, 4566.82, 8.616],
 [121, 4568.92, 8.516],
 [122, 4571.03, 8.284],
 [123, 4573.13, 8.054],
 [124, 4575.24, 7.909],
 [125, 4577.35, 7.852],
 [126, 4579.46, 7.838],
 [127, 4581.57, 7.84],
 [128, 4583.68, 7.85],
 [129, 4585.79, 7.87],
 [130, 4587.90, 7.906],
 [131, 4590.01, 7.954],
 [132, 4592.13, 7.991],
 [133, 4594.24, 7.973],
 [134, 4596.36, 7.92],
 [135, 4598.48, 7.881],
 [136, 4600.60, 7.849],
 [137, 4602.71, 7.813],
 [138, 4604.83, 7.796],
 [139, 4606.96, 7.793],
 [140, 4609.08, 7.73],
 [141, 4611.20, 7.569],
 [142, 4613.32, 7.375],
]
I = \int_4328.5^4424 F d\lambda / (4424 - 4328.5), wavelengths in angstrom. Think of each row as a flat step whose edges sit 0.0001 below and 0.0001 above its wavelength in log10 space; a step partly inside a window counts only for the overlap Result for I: 9.08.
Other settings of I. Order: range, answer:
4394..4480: 10.5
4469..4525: 9.93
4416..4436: 10.4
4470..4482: 10.8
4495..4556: 8.89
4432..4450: 11.1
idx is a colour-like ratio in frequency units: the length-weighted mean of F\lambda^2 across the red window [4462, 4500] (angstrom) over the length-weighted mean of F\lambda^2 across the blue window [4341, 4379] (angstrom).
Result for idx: 1.30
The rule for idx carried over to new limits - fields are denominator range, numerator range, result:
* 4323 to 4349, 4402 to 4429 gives 1.18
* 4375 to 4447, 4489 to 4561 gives 0.95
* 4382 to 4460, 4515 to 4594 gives 0.87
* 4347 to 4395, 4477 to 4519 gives 1.19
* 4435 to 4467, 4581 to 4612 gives 0.75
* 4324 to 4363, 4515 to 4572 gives 1.06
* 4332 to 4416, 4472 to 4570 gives 1.09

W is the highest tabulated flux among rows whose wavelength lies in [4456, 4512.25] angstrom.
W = 11.2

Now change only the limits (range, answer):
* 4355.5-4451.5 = 11.35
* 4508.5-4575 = 9.16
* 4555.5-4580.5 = 8.616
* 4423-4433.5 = 10.61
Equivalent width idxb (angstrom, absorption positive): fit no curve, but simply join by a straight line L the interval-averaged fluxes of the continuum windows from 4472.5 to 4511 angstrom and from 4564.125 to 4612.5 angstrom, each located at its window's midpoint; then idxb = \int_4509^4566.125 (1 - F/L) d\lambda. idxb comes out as 3.7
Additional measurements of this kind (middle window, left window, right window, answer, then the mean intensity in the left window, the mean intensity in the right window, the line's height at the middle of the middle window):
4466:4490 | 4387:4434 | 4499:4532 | -3.72 angstrom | 9.81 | 9.09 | 9.35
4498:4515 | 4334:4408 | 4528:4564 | -1.91 angstrom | 8.9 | 8.42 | 8.53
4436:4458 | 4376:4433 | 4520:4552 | -4.45 angstrom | 9.65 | 8.58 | 9.31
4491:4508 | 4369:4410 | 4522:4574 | -2.49 angstrom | 9.11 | 8.46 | 8.66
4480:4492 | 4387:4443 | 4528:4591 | -1.99 angstrom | 10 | 8.28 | 9.16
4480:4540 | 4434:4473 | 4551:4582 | 1.24 angstrom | 11.1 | 8.21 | 9.66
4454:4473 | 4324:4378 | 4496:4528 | -4.22 angstrom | 8.7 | 9.23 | 9.07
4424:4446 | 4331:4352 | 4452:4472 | -0.53 angstrom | 8.76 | 11.1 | 10.6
